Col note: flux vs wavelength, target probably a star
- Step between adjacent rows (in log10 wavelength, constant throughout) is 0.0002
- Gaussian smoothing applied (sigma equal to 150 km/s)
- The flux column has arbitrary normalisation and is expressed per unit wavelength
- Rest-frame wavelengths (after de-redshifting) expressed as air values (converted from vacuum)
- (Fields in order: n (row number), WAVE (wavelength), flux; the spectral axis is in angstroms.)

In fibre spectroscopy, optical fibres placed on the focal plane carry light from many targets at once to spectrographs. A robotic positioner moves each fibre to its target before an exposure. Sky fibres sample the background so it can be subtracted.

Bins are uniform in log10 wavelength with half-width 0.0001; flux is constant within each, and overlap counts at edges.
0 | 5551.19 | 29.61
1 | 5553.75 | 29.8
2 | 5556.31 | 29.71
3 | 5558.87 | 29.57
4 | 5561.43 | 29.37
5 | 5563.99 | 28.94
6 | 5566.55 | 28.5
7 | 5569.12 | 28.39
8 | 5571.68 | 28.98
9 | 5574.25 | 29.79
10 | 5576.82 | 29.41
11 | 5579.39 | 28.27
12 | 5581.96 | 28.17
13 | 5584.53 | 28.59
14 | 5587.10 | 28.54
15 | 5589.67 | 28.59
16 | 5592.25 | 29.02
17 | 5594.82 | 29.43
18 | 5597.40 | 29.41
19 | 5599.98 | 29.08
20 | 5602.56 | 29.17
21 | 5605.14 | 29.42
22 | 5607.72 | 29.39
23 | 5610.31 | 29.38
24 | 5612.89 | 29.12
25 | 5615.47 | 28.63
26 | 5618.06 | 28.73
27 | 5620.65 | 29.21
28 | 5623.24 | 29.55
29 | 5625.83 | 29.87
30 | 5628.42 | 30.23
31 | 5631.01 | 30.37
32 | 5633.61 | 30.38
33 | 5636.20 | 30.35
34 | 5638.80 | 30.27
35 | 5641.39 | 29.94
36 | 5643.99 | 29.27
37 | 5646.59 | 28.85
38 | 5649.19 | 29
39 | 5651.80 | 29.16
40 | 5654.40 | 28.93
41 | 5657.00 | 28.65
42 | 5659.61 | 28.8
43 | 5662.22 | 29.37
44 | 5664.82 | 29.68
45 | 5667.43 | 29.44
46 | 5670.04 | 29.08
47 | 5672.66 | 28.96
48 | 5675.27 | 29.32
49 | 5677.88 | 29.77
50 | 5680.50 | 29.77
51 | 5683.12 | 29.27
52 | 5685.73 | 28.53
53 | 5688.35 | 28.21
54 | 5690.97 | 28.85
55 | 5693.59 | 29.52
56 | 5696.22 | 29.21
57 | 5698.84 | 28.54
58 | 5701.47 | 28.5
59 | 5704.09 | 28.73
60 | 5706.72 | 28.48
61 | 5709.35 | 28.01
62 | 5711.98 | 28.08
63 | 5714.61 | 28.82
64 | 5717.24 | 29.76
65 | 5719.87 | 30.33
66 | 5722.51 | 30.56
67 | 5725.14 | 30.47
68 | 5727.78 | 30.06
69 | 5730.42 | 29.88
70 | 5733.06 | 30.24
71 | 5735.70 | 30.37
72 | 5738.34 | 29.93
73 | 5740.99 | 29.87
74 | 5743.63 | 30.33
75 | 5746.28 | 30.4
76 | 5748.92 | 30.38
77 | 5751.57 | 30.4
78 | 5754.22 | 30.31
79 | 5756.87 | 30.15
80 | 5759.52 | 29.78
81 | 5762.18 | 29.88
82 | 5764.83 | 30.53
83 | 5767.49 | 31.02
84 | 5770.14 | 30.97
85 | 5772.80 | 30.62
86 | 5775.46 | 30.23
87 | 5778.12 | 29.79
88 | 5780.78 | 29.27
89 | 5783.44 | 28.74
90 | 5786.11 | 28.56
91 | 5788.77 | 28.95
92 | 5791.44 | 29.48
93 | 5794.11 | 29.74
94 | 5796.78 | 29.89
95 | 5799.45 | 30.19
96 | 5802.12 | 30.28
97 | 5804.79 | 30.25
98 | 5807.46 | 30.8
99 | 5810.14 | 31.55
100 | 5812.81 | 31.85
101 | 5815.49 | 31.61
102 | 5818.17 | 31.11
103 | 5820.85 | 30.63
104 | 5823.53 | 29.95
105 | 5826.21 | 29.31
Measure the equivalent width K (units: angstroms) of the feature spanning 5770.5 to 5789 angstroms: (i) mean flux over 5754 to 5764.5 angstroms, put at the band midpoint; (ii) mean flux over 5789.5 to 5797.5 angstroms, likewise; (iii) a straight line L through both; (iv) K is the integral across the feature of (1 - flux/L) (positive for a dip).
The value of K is 0.14 angstroms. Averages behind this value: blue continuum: 30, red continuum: 29.6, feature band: 29.6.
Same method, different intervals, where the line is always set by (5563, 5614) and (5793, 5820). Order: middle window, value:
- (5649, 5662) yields 0.3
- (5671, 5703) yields 0.8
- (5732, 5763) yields 0.1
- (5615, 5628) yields 0.0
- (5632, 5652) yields -0.2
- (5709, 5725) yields 0.3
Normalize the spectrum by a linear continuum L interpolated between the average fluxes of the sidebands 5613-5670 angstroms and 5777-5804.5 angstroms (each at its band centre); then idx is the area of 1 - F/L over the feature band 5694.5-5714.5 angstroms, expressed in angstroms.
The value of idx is 0.6 angstroms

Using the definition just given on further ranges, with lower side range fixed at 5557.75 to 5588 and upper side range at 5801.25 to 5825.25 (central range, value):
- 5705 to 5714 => 0.5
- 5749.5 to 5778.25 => 0.1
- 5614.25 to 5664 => 0.0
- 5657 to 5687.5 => 0.5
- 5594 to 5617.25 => 0.0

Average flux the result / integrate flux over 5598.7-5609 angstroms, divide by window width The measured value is 29.3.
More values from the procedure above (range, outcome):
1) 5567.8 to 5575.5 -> 29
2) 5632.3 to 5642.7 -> 30.2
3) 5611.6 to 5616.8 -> 28.9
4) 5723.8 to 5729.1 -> 30.3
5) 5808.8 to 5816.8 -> 31.7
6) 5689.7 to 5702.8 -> 28.9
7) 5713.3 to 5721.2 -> 29.6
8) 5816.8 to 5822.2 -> 30.9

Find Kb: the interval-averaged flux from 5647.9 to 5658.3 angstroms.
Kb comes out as 28.9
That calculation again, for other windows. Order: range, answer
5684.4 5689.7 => 28.4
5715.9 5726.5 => 30.3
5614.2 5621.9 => 28.8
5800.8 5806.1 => 30.3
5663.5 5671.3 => 29.4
